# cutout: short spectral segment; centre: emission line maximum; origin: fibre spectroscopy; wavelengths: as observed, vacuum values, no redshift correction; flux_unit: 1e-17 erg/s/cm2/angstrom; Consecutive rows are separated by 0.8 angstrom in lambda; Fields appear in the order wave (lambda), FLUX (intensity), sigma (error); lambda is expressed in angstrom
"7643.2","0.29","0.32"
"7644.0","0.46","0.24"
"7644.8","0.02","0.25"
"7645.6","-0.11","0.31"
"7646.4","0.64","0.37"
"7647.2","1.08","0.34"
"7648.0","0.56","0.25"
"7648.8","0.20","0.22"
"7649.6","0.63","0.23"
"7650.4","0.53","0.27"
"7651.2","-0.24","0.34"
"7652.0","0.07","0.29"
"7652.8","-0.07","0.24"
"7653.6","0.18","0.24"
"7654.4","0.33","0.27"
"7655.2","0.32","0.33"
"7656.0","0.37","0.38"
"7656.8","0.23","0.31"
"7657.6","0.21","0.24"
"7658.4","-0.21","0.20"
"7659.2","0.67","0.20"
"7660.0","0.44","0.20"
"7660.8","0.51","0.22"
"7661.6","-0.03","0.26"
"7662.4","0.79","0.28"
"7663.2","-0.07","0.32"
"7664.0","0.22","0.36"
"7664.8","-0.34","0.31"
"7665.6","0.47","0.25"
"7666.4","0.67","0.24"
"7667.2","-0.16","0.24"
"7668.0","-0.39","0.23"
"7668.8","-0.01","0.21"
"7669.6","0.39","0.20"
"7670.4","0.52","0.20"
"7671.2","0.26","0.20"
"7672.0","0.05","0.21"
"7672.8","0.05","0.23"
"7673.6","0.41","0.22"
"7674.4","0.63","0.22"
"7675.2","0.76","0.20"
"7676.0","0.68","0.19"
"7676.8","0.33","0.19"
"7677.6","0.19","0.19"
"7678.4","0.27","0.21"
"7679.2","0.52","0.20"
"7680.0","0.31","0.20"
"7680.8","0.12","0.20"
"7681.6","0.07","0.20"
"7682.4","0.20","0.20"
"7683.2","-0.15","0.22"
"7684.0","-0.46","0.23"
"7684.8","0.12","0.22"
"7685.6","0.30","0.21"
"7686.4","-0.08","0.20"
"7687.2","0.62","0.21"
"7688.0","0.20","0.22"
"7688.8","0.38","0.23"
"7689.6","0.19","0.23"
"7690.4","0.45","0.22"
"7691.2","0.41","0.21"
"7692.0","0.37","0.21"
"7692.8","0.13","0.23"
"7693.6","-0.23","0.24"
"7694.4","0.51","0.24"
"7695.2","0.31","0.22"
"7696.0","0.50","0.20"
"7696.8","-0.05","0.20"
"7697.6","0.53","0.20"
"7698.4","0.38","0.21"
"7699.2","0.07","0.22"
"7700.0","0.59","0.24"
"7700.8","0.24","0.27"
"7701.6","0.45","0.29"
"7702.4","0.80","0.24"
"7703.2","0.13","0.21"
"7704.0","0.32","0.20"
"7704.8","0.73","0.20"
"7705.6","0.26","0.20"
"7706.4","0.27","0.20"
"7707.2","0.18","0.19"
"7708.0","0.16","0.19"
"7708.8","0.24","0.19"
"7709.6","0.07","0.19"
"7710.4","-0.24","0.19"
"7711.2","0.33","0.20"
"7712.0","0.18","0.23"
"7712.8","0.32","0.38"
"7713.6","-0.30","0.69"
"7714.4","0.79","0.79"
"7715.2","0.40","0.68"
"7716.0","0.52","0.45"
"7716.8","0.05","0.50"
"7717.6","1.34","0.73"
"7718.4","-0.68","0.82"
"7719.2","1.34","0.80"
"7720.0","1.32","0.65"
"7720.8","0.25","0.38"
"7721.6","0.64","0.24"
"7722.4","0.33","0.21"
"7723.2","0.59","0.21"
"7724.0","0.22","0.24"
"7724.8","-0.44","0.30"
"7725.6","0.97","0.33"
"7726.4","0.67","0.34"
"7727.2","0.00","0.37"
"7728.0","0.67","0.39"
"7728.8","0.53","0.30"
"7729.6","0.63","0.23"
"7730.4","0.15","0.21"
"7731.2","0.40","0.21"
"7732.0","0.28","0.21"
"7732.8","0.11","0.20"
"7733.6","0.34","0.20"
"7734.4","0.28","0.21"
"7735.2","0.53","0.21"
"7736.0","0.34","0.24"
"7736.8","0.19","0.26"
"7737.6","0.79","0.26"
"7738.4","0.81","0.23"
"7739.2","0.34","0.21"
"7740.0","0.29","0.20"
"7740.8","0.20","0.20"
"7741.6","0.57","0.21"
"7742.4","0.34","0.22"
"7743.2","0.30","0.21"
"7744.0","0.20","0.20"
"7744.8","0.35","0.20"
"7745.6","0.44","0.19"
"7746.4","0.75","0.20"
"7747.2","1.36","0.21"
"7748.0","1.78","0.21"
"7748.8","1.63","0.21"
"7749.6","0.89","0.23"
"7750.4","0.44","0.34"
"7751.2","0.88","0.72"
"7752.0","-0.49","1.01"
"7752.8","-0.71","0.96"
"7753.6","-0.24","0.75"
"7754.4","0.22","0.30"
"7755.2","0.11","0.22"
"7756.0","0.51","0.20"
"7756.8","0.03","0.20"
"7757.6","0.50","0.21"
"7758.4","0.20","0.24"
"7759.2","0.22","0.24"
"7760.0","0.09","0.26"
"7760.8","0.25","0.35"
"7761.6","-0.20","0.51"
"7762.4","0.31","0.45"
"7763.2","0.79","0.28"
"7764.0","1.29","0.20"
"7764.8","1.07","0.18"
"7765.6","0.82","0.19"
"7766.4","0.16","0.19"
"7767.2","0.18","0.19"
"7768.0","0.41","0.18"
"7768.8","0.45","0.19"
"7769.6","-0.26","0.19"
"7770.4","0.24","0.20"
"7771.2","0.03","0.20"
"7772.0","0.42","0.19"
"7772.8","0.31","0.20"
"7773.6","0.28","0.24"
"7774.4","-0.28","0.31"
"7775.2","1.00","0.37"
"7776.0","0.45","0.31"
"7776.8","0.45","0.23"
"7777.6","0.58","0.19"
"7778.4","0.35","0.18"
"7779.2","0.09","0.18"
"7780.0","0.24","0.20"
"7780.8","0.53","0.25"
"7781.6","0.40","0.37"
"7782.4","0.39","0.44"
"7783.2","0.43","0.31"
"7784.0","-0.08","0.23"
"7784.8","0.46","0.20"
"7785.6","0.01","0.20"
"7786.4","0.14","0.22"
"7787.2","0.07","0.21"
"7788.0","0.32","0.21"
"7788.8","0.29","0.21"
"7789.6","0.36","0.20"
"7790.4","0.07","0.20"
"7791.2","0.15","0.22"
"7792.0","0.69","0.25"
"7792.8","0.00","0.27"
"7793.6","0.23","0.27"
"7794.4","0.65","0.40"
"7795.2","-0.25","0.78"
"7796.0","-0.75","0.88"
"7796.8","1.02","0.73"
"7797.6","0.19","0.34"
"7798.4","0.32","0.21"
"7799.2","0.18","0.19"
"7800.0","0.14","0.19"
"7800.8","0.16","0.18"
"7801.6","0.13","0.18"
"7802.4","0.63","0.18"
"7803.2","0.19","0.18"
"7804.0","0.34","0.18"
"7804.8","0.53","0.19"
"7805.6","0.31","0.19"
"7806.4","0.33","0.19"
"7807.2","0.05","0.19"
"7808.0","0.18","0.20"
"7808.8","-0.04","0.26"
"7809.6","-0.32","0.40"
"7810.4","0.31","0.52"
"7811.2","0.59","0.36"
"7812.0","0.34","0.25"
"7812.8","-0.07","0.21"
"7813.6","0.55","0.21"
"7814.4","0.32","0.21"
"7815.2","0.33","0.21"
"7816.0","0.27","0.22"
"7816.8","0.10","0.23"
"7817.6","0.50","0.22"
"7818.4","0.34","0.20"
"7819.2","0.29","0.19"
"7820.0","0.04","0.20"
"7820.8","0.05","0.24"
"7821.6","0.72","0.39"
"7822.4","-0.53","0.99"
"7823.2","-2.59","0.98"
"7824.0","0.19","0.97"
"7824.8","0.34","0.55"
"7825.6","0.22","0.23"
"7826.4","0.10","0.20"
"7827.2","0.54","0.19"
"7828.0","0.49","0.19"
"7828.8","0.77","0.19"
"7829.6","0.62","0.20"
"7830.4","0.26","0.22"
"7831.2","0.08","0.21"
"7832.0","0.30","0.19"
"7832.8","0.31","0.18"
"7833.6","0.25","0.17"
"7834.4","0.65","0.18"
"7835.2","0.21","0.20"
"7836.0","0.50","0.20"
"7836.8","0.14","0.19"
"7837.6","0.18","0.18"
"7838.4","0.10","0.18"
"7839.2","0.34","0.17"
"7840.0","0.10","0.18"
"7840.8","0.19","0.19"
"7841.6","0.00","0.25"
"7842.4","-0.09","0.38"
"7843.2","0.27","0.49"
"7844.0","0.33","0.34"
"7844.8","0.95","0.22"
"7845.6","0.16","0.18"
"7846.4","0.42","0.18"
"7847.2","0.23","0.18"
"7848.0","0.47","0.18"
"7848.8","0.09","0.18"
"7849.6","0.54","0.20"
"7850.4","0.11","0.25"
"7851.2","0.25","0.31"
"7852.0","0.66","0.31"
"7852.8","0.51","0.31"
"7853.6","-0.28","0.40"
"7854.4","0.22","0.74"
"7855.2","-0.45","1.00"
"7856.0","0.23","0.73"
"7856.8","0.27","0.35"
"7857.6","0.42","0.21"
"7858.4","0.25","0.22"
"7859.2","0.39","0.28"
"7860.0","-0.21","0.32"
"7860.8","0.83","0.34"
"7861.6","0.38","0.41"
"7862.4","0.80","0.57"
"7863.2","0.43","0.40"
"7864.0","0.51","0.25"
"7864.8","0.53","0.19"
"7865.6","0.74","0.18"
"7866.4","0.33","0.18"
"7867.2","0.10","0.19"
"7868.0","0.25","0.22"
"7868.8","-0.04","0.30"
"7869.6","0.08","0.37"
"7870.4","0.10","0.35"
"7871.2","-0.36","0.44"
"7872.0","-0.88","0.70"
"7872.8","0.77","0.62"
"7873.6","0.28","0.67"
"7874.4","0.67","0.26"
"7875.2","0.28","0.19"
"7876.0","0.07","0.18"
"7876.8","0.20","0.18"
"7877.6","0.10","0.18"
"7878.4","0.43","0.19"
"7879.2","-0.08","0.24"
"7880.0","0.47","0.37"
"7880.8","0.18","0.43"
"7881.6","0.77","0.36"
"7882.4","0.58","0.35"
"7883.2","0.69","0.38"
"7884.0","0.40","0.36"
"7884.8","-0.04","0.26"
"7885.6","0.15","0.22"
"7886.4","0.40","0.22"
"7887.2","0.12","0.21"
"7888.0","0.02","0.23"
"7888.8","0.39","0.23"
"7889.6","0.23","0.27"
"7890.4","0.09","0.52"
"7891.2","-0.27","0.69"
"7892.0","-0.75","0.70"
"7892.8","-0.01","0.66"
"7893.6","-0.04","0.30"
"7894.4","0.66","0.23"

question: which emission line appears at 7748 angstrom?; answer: [S II]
